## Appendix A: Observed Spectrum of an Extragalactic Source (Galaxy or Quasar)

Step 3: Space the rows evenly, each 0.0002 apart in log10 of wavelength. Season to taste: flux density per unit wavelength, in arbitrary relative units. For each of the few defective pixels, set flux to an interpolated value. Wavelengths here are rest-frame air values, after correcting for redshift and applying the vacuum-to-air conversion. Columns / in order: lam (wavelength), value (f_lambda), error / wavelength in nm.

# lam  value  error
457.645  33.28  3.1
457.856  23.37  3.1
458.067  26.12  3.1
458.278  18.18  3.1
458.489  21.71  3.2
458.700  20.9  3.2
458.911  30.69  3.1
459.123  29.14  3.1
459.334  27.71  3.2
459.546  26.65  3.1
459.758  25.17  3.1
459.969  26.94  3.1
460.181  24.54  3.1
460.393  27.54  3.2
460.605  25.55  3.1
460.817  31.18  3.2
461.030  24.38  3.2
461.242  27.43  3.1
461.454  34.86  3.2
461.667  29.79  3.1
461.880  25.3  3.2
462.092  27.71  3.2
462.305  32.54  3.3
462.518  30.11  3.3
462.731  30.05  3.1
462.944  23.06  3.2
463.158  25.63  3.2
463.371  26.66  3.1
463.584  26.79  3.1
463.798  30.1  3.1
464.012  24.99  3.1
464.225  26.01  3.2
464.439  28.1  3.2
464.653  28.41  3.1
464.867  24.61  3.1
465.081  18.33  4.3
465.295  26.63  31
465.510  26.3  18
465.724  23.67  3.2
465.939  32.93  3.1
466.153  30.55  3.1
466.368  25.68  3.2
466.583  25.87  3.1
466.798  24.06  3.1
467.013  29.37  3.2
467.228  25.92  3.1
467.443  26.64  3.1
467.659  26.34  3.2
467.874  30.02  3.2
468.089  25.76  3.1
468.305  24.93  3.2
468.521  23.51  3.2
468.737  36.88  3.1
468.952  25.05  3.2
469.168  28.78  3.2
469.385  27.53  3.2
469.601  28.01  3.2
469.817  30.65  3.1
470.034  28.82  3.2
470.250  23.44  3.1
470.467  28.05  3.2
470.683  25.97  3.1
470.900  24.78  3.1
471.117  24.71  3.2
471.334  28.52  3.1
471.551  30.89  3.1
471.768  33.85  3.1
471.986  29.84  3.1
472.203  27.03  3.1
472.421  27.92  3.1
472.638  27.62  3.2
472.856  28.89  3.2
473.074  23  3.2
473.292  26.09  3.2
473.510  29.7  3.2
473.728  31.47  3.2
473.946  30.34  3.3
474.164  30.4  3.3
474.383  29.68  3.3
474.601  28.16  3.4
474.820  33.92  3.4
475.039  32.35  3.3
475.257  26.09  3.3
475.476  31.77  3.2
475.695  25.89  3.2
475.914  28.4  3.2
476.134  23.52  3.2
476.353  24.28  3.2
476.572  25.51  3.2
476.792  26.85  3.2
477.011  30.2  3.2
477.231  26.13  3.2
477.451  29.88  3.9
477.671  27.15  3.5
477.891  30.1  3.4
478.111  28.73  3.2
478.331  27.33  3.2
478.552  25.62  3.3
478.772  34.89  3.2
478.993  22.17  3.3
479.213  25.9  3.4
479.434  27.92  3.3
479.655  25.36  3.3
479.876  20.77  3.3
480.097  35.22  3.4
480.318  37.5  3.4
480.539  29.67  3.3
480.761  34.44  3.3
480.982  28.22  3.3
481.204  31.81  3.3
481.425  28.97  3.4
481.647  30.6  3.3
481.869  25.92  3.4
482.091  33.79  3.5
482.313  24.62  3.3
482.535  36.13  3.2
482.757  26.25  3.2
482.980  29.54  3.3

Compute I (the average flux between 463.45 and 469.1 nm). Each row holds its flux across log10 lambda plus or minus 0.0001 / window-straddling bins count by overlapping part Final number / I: 26.8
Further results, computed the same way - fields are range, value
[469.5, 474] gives 28.1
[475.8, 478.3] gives 27.3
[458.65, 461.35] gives 26.9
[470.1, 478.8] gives 28.2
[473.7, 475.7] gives 30.2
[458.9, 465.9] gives 27.2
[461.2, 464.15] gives 28.2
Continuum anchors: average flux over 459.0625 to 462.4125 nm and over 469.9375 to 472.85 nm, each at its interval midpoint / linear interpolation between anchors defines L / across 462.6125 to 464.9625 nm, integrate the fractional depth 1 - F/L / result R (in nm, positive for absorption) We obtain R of 0.091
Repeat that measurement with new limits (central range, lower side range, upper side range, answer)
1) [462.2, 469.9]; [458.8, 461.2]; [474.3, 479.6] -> 0.07 nm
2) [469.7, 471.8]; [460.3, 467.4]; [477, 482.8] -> 0.02 nm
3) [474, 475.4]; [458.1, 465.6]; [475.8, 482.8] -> -0.10 nm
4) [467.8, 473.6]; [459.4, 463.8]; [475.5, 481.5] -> 0.05 nm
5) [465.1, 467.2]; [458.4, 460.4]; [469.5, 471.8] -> 0.02 nm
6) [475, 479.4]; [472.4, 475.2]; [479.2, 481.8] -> 0.29 nm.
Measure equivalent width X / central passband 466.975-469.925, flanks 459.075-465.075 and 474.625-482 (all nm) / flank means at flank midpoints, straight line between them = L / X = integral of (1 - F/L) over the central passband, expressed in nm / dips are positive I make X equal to 0.007 nm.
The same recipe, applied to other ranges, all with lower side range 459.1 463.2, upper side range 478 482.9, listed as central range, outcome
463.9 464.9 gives 0.05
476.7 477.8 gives 0.03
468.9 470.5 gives 0.04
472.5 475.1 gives -0.05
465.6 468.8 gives 0.10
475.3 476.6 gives 0.10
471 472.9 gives -0.02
